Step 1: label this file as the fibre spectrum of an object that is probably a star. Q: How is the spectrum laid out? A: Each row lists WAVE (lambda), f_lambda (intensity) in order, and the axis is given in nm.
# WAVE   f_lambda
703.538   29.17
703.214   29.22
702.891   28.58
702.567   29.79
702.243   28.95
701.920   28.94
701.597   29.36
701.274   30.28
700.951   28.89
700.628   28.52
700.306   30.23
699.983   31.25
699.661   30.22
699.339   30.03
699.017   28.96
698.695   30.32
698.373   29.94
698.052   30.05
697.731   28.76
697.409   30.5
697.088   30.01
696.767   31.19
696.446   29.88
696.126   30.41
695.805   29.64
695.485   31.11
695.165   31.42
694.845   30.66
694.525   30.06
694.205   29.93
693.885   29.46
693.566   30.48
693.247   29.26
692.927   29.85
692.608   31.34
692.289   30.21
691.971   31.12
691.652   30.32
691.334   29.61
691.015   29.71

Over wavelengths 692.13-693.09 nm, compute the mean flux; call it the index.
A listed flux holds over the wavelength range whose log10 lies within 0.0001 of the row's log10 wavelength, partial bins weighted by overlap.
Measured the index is 30.4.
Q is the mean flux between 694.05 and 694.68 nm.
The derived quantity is 30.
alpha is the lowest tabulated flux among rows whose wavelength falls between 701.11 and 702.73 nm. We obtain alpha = 28.94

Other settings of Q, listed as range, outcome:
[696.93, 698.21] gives 29.8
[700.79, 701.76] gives 29.5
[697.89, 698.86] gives 30.1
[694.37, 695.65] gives 30.8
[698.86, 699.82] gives 29.7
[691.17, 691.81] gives 30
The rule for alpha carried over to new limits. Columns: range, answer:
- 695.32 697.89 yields 28.76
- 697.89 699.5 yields 28.96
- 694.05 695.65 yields 29.93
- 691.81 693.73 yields 29.26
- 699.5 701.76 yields 28.52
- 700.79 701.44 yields 28.89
